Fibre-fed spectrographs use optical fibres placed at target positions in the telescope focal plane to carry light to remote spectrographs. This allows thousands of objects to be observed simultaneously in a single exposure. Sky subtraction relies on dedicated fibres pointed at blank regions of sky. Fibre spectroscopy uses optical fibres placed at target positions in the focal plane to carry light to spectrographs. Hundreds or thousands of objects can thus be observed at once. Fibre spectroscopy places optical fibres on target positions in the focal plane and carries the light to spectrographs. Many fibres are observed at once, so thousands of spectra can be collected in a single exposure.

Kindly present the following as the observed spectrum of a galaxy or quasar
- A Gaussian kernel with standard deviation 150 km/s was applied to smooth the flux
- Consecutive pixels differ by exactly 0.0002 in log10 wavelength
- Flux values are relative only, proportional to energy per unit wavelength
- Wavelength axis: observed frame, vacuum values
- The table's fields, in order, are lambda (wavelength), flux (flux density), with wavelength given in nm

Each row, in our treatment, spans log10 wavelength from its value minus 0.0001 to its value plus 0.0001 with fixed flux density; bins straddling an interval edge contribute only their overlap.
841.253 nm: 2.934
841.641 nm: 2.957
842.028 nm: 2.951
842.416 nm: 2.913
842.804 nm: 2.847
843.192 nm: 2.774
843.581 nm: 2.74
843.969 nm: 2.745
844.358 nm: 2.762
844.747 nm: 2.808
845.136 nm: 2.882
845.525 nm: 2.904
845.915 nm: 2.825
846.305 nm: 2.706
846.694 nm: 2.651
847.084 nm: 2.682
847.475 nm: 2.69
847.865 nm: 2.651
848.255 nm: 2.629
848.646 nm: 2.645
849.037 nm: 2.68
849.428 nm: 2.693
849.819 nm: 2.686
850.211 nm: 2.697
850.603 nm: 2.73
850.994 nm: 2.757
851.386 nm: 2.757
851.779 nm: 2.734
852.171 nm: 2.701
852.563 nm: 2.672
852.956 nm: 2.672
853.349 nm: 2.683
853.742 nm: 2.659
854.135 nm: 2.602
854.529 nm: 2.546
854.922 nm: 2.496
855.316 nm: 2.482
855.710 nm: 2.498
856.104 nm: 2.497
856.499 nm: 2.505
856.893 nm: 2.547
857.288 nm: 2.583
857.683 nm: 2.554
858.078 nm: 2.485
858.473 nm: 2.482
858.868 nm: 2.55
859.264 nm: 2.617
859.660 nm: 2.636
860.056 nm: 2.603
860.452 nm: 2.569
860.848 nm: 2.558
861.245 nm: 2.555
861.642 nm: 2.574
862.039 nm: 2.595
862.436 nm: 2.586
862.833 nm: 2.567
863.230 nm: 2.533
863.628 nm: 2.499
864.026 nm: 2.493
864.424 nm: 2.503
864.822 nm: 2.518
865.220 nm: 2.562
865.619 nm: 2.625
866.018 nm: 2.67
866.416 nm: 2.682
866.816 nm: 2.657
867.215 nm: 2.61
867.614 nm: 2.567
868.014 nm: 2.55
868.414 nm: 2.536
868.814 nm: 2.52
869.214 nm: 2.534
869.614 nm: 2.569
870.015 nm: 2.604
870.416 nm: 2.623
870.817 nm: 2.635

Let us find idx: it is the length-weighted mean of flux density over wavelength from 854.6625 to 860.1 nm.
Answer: 2.54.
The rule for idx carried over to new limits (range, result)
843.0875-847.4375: 2.77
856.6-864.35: 2.56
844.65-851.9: 2.73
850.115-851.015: 2.73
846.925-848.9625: 2.66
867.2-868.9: 2.55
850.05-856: 2.64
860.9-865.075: 2.54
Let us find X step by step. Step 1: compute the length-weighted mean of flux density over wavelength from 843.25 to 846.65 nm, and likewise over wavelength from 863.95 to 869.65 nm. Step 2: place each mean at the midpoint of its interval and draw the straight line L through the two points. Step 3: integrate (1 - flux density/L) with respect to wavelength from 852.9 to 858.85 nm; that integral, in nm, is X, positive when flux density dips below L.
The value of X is 0.29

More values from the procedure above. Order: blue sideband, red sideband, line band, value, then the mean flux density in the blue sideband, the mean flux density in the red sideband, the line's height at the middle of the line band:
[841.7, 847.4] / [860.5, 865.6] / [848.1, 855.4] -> 0.11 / 2.8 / 2.55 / 2.7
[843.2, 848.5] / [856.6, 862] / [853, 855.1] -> 0.02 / 2.74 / 2.56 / 2.63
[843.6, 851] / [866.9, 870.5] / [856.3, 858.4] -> 0.10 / 2.73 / 2.57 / 2.65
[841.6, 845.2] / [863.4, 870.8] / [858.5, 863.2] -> 0.12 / 2.83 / 2.57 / 2.64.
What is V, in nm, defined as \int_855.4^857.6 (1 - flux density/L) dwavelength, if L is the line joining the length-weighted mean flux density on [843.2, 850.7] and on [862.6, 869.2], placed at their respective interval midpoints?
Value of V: 0.101 nm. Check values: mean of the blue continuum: 2.73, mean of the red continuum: 2.57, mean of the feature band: 2.52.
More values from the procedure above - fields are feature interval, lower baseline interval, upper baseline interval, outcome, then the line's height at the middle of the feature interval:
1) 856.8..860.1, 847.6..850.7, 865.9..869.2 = 0.09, 2.63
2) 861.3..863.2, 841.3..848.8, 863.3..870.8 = 0.03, 2.62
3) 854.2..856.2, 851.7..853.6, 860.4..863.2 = 0.11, 2.66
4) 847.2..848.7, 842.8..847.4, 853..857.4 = 0.03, 2.71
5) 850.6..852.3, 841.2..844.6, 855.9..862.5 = -0.03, 2.69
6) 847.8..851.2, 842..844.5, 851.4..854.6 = 0.04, 2.72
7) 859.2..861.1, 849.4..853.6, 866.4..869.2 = 0.03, 2.64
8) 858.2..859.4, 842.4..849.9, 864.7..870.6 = 0.05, 2.65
